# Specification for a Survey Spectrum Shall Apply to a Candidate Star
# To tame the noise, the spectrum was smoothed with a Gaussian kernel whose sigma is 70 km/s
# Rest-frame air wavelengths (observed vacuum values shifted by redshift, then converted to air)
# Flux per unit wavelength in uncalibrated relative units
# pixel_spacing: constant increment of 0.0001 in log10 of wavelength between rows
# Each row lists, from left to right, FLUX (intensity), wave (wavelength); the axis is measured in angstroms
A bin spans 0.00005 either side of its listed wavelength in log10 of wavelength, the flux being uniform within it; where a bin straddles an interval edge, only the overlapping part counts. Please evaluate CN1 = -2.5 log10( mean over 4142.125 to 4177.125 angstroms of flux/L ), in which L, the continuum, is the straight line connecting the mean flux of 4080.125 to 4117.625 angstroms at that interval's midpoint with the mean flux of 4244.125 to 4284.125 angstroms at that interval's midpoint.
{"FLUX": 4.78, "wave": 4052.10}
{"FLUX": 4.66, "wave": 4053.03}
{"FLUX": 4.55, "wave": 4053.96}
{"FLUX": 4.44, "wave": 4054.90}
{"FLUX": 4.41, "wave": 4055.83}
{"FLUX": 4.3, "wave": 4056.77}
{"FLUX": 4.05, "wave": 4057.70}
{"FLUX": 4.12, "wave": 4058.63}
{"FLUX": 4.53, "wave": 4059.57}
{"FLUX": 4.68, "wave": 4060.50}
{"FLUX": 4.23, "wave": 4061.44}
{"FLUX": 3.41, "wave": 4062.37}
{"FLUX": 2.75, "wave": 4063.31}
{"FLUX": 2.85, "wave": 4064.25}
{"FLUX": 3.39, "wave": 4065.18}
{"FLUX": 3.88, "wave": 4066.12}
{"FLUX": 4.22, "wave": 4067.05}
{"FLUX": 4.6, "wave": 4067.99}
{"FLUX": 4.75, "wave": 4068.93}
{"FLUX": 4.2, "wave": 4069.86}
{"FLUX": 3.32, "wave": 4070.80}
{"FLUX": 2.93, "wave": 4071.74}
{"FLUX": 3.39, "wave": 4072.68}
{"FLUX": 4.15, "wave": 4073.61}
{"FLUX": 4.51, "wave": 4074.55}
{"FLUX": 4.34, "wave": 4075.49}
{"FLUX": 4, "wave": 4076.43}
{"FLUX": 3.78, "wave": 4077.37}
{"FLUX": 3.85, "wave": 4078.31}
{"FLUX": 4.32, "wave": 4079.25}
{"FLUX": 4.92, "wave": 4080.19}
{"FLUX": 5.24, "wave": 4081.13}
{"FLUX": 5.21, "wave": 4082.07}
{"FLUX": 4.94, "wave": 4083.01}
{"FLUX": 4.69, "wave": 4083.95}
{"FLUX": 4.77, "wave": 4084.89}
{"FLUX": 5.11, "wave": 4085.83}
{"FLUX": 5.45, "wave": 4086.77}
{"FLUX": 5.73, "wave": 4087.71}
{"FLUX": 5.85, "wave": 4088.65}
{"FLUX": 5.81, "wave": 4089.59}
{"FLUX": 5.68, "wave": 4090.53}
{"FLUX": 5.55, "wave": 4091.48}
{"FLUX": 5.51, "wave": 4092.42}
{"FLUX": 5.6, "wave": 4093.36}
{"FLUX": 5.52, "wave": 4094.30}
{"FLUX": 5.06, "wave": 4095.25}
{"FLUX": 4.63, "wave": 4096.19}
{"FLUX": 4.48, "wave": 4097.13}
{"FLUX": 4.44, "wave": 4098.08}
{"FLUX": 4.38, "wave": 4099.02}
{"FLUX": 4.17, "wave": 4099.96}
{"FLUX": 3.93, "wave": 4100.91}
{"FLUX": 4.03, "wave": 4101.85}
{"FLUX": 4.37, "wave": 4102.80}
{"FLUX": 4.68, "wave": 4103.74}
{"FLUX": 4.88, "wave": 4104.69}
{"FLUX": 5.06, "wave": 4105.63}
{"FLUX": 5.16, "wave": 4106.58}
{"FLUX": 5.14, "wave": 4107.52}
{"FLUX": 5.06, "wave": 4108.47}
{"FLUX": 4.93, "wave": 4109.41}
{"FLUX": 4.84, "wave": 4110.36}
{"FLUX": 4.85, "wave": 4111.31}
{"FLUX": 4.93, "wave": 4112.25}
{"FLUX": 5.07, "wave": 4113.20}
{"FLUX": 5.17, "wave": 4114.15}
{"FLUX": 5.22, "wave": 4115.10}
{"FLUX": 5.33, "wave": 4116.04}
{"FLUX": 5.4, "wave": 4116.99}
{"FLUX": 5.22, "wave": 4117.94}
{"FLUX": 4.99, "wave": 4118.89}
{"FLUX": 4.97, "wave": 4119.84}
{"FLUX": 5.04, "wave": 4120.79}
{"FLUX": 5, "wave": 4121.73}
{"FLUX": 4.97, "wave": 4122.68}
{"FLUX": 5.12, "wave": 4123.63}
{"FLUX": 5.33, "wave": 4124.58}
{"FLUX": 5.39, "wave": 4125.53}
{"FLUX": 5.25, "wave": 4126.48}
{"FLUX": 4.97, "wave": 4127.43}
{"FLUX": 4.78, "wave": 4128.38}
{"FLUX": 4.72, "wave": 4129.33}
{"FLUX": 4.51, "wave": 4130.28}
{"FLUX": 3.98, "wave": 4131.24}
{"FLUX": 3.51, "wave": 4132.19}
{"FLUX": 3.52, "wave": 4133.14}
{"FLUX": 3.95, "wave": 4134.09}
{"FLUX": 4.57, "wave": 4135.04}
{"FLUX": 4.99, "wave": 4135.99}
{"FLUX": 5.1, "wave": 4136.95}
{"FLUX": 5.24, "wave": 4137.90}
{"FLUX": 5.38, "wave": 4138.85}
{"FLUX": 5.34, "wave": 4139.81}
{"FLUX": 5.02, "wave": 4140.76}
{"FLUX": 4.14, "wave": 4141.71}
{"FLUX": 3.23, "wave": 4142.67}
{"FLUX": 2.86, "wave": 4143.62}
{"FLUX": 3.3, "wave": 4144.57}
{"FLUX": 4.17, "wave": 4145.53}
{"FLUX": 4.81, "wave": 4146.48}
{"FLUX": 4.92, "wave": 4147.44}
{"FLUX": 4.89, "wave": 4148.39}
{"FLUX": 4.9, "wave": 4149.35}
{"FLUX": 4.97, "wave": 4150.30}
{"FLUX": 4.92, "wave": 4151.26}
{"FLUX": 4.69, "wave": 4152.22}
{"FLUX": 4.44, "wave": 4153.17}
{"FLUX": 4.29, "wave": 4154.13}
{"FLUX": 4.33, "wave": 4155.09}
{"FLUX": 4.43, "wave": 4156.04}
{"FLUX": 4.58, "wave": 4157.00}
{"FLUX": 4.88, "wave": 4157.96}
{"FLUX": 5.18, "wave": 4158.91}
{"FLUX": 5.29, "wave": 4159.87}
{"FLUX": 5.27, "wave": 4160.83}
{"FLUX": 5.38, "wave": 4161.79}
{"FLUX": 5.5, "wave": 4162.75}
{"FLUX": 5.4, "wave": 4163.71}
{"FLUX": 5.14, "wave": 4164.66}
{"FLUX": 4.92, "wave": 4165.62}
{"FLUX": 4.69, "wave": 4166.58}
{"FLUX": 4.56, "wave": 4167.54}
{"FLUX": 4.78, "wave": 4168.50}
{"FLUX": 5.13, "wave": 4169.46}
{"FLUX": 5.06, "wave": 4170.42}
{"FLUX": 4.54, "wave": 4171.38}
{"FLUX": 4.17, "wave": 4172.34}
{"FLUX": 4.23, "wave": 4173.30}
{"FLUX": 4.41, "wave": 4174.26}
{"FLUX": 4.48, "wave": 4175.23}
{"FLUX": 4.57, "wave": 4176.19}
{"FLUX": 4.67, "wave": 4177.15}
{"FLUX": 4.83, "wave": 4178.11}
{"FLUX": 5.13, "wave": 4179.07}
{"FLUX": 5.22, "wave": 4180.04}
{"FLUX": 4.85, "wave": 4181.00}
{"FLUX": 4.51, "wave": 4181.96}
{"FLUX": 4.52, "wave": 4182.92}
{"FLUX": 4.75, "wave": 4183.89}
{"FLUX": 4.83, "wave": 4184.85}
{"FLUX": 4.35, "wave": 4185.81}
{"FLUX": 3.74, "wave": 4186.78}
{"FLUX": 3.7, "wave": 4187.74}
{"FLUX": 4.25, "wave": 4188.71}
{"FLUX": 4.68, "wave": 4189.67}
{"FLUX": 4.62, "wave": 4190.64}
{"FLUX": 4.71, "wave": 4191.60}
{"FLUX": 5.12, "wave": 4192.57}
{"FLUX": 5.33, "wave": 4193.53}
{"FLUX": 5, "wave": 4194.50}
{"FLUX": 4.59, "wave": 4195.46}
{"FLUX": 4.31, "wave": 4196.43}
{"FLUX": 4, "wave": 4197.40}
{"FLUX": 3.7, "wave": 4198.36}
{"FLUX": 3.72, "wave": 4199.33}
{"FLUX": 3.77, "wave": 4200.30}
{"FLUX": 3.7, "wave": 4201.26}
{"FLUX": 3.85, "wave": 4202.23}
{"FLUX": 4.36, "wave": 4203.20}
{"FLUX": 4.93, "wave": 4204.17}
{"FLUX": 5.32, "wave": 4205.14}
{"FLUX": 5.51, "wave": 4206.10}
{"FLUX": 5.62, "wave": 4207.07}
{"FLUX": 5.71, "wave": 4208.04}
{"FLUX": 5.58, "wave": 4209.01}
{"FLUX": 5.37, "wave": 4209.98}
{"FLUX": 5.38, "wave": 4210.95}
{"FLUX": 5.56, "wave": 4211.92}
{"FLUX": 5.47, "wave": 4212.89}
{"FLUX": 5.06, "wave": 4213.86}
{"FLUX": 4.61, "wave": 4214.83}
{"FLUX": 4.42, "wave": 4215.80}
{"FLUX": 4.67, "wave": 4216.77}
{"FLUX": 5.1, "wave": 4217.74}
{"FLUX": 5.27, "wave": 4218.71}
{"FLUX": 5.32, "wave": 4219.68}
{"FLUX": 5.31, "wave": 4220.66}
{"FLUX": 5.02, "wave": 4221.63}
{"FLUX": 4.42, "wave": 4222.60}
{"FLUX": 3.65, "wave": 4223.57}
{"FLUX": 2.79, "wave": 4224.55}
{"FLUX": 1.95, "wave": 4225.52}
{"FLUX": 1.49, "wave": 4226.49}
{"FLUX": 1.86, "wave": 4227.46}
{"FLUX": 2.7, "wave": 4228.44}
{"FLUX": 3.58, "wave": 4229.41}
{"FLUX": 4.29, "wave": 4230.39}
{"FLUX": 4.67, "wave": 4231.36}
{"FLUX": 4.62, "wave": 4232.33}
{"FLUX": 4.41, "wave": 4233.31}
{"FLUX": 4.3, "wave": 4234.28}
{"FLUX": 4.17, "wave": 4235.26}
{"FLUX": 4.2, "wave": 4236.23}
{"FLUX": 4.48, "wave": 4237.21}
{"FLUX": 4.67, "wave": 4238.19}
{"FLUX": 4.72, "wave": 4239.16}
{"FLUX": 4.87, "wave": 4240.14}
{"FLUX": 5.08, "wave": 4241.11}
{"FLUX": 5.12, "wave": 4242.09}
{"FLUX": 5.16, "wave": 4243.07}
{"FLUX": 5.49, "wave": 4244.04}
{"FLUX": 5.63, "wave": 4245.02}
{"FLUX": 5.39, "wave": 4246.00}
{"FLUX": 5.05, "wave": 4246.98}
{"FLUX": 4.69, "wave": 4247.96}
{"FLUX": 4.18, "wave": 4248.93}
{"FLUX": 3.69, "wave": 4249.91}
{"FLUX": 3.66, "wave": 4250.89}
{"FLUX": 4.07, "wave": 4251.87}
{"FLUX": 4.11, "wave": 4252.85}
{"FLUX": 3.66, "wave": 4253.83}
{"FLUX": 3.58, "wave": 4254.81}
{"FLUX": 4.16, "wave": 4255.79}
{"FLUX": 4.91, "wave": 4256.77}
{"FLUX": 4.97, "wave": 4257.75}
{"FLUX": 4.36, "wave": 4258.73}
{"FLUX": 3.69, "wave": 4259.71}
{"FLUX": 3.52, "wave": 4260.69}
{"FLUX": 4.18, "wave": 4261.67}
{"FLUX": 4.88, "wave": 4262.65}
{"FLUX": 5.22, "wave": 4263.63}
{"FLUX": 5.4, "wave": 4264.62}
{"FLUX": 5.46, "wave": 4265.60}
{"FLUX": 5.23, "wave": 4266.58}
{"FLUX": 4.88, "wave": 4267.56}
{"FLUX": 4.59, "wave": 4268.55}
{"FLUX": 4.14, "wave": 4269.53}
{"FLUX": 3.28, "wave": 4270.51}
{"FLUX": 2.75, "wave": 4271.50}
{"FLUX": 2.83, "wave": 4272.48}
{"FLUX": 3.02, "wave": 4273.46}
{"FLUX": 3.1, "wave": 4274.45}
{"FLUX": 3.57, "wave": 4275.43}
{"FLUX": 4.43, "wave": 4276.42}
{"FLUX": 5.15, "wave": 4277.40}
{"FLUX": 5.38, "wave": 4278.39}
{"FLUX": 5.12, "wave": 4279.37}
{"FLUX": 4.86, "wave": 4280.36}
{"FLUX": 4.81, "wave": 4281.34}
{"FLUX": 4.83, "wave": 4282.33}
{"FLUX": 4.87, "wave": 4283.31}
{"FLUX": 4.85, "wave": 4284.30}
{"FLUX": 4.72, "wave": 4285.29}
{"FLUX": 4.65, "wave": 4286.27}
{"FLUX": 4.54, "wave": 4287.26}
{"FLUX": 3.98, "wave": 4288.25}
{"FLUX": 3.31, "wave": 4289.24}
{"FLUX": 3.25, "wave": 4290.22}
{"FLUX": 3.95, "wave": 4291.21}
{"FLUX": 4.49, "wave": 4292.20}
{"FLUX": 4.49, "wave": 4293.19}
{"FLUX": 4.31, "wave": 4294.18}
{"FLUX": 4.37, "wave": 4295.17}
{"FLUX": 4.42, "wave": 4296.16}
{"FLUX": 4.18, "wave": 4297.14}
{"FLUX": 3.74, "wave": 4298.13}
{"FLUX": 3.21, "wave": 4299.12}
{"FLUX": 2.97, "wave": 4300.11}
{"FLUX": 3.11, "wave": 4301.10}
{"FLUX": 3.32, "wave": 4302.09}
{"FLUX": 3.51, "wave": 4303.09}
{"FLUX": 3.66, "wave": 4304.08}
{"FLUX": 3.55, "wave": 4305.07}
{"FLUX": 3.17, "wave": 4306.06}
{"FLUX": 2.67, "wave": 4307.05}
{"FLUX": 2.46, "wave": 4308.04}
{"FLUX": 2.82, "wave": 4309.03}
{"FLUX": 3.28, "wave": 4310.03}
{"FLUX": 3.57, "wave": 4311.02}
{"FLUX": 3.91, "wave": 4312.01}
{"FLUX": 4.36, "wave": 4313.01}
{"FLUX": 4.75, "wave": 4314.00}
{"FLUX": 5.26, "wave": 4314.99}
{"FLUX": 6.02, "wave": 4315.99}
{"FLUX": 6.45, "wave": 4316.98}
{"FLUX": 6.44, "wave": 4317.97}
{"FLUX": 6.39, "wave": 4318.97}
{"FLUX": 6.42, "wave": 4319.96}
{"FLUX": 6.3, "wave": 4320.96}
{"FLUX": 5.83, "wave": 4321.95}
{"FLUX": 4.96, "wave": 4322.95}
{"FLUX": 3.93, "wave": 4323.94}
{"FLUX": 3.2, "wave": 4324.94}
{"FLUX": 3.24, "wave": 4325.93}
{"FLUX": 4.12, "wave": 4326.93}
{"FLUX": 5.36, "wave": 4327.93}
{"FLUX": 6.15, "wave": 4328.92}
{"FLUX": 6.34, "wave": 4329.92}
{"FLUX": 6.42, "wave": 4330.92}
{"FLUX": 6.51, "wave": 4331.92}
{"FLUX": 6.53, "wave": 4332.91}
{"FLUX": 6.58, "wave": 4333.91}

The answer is 0.03 mag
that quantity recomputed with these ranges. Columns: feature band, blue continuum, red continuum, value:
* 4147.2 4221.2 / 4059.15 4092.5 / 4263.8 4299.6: -0.098 mag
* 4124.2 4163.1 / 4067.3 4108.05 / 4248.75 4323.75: -0.016 mag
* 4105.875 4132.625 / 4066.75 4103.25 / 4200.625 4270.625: -0.077 mag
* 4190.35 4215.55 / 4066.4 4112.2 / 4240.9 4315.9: -0.094 mag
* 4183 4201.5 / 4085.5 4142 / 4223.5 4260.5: 0.022 mag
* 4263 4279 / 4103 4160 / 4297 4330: 0.039 mag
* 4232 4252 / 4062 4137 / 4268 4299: -0.089 mag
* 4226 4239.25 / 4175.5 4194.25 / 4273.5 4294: 0.176 mag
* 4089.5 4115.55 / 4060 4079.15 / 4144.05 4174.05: -0.173 mag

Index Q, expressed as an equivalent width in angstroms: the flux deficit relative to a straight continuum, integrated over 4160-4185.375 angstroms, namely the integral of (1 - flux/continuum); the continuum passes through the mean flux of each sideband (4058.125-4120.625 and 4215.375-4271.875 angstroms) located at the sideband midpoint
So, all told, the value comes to -2.03 angstroms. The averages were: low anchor 4.64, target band 4.83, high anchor 4.33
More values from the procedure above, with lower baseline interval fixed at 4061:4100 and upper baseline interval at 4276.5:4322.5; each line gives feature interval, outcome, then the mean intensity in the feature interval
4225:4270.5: 1.0 angstroms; 4.32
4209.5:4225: -1.4 angstroms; 4.84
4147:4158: -0.5 angstroms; 4.68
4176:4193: -0.6 angstroms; 4.61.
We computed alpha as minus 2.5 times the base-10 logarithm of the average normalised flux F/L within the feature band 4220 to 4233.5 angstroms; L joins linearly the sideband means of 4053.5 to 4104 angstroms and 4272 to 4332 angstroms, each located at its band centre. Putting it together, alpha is 0.22 mag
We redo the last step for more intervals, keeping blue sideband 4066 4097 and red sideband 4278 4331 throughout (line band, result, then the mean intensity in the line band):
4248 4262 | 0.11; 4.07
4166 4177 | 0.00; 4.6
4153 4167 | -0.07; 4.93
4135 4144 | 0.01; 4.61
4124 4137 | 0.01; 4.6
